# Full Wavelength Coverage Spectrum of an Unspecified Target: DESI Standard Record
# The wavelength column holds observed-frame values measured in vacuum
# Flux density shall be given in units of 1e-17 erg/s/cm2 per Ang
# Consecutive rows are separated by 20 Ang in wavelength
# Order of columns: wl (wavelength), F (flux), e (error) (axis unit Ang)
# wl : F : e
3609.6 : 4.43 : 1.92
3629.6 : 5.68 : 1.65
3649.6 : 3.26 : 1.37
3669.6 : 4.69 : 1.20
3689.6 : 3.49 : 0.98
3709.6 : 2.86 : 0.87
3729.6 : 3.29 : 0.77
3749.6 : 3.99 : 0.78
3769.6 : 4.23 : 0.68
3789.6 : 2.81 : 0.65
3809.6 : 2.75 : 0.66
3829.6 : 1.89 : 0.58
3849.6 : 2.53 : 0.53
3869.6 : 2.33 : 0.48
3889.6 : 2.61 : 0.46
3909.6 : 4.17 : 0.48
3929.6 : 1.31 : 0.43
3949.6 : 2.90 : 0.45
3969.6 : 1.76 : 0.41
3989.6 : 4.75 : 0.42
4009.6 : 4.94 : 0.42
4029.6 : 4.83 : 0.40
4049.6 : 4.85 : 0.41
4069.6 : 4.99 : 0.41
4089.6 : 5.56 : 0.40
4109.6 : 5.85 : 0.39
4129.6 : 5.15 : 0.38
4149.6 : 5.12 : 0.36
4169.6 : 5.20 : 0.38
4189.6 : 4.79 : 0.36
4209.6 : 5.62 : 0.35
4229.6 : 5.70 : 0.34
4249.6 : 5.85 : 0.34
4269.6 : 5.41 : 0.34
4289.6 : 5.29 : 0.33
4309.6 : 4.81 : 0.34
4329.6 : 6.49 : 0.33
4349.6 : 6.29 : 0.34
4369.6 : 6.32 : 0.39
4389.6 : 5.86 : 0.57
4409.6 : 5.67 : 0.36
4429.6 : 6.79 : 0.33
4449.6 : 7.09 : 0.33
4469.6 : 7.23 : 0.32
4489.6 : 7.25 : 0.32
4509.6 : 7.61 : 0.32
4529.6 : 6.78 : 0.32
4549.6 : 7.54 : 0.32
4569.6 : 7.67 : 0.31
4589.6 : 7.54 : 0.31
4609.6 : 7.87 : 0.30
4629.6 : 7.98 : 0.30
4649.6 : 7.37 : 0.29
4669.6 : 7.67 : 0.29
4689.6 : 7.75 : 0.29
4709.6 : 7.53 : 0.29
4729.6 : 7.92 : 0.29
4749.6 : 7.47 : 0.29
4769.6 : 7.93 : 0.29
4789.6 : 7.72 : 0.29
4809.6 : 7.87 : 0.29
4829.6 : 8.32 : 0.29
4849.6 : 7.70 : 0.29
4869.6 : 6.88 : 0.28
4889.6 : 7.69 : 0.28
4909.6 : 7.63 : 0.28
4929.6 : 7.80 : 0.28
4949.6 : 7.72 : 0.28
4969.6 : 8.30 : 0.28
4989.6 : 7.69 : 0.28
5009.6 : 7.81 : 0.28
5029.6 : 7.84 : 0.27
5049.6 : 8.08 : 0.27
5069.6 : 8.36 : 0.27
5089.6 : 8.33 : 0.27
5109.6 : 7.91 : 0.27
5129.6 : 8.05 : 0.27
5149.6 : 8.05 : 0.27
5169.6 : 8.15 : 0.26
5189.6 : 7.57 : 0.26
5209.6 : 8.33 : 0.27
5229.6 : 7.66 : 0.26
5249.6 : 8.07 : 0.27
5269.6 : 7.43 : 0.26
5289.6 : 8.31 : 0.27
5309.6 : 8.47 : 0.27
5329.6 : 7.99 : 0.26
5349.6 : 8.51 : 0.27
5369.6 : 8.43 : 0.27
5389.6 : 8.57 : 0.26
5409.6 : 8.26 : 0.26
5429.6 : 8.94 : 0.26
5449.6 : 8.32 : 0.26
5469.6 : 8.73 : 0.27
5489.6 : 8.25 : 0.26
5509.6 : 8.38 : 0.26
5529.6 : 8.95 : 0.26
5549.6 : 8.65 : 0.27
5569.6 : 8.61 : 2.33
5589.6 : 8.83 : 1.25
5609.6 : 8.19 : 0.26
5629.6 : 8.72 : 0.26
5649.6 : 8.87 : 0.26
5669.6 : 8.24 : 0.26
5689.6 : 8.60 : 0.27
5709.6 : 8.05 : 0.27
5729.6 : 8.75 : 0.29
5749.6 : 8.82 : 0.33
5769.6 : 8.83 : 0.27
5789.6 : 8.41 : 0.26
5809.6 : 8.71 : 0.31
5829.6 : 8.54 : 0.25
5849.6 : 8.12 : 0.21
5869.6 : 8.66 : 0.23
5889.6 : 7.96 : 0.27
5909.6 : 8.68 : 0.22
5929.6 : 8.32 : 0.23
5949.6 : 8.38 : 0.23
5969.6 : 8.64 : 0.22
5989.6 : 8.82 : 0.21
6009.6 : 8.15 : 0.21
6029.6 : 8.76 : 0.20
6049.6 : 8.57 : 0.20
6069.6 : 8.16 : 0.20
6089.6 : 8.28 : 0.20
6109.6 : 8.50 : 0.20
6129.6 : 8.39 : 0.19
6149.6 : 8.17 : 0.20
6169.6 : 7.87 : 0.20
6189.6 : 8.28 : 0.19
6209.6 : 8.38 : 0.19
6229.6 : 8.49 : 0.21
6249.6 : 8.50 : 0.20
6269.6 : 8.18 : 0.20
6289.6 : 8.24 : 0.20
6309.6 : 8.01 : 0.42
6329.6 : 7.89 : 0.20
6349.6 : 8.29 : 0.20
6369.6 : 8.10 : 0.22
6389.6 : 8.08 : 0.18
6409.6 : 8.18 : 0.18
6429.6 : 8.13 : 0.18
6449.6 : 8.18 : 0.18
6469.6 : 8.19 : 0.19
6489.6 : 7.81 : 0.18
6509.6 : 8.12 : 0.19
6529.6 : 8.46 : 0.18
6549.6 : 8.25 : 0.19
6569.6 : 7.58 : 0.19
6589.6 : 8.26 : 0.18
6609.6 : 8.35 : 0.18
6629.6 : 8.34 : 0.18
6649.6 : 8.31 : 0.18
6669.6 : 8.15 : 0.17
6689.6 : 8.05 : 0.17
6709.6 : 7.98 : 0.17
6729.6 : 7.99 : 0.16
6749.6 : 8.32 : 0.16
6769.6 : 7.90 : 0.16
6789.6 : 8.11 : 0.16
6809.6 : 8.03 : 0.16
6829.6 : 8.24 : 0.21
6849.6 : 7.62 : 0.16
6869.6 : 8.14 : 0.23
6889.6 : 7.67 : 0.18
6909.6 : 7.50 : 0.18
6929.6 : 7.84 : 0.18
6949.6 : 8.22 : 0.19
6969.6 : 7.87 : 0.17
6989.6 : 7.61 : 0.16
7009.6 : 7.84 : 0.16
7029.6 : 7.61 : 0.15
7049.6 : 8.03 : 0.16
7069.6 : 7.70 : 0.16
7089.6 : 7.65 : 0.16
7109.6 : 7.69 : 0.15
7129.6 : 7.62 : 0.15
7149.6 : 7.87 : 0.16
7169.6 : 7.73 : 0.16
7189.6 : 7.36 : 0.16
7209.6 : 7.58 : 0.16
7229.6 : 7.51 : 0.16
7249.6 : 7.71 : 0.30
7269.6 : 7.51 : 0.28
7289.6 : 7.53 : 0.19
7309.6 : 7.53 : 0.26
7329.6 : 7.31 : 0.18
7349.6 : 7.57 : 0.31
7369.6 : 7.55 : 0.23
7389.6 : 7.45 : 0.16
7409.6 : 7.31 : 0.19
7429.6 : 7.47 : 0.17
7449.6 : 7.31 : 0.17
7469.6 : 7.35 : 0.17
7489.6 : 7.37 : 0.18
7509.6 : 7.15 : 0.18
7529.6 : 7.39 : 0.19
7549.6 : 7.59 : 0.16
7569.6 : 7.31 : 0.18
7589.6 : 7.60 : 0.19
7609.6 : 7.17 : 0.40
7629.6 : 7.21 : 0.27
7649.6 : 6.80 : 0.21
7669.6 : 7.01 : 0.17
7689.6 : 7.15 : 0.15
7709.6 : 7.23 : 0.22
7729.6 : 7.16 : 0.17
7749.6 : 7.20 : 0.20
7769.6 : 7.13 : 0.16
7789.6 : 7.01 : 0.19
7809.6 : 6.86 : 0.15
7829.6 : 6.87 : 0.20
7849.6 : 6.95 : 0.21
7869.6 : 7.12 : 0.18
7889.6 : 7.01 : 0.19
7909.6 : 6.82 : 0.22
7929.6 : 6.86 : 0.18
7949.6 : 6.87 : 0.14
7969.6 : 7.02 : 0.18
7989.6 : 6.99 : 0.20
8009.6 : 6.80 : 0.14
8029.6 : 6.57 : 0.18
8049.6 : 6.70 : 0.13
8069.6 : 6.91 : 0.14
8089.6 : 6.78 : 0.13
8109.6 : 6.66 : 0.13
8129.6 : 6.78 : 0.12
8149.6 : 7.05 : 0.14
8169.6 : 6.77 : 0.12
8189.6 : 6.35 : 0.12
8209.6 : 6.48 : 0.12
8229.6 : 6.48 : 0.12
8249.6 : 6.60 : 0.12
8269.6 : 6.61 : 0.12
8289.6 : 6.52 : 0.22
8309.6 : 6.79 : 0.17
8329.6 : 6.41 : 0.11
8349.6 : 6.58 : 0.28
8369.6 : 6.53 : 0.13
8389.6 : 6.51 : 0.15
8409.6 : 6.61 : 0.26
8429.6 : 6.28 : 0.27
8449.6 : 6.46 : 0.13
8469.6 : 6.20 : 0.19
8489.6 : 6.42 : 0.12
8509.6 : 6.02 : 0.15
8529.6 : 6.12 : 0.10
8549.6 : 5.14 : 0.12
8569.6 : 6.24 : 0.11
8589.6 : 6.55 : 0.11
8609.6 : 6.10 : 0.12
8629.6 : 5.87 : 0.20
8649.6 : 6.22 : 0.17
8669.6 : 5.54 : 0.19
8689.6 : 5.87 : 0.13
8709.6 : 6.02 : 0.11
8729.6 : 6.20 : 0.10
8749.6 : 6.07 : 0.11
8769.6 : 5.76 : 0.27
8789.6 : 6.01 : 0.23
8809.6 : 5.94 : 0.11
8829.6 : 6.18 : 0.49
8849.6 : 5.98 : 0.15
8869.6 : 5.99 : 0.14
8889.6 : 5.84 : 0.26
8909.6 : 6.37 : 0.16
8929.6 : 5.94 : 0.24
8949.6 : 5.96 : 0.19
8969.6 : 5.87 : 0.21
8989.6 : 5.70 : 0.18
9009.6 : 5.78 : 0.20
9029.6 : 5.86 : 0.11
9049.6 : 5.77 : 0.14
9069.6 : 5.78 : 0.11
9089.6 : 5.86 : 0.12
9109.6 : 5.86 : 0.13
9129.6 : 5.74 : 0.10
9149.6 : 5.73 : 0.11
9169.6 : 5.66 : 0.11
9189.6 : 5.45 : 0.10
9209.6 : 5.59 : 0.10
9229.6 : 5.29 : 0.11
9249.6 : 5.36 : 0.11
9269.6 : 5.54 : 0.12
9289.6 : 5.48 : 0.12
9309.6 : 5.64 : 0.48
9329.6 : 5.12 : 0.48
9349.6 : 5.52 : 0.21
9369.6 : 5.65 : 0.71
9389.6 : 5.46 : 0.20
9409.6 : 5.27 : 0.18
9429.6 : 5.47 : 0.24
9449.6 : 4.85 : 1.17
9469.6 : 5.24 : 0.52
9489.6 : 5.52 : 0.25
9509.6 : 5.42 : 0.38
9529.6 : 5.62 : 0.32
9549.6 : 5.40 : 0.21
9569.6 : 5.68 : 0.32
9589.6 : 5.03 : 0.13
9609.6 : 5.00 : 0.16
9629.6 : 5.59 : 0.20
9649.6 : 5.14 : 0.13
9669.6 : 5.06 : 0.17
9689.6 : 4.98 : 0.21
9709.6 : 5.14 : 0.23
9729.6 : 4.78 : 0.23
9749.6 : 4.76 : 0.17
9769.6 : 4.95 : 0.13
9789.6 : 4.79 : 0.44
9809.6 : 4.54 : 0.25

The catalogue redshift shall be 0.000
